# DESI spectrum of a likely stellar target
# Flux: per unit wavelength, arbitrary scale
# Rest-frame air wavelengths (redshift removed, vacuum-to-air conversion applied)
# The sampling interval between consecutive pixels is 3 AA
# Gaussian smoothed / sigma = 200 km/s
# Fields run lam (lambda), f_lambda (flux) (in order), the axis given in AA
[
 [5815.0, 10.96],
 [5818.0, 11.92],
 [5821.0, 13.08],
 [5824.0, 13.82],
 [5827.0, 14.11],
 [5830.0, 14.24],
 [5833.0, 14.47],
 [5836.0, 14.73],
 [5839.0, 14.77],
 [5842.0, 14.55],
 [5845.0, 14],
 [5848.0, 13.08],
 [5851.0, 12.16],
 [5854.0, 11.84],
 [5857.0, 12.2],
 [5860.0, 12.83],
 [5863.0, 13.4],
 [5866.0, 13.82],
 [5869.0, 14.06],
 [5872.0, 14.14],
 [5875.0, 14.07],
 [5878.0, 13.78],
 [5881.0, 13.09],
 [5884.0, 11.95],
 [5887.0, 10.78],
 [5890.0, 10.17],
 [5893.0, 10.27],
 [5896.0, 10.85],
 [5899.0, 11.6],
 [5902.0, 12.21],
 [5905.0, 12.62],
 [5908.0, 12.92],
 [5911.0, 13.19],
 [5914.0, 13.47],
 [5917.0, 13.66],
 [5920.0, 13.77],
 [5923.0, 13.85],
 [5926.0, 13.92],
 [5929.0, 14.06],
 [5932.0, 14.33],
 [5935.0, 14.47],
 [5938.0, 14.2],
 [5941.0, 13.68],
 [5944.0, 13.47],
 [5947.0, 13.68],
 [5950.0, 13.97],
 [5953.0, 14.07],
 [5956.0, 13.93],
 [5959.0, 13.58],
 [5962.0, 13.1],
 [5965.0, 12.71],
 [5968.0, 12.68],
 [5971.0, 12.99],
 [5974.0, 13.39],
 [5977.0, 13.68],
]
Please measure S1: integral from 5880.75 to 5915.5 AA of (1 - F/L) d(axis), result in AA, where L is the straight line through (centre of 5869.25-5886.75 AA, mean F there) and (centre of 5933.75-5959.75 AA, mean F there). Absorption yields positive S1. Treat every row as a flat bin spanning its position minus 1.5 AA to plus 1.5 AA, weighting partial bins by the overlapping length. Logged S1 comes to 4.1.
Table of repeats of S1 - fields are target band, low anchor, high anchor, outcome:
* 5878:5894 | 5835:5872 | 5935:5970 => 2.3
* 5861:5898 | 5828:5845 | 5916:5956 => 4.5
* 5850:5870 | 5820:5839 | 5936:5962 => 1.7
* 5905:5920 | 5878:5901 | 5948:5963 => -1.3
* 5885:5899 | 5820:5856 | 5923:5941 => 3.3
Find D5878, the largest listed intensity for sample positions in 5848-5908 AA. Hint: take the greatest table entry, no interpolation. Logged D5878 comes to 14.14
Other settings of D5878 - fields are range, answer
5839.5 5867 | 14.55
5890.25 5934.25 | 14.33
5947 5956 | 14.07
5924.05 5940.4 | 14.47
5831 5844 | 14.77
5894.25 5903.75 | 12.21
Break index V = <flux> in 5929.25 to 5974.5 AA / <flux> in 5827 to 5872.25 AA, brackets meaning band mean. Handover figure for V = 1.00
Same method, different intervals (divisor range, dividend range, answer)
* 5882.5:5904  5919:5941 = 1.26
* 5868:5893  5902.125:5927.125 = 1.06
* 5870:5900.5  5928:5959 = 1.15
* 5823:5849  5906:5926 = 0.95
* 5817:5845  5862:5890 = 0.93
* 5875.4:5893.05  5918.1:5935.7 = 1.18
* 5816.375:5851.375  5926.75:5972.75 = 0.99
